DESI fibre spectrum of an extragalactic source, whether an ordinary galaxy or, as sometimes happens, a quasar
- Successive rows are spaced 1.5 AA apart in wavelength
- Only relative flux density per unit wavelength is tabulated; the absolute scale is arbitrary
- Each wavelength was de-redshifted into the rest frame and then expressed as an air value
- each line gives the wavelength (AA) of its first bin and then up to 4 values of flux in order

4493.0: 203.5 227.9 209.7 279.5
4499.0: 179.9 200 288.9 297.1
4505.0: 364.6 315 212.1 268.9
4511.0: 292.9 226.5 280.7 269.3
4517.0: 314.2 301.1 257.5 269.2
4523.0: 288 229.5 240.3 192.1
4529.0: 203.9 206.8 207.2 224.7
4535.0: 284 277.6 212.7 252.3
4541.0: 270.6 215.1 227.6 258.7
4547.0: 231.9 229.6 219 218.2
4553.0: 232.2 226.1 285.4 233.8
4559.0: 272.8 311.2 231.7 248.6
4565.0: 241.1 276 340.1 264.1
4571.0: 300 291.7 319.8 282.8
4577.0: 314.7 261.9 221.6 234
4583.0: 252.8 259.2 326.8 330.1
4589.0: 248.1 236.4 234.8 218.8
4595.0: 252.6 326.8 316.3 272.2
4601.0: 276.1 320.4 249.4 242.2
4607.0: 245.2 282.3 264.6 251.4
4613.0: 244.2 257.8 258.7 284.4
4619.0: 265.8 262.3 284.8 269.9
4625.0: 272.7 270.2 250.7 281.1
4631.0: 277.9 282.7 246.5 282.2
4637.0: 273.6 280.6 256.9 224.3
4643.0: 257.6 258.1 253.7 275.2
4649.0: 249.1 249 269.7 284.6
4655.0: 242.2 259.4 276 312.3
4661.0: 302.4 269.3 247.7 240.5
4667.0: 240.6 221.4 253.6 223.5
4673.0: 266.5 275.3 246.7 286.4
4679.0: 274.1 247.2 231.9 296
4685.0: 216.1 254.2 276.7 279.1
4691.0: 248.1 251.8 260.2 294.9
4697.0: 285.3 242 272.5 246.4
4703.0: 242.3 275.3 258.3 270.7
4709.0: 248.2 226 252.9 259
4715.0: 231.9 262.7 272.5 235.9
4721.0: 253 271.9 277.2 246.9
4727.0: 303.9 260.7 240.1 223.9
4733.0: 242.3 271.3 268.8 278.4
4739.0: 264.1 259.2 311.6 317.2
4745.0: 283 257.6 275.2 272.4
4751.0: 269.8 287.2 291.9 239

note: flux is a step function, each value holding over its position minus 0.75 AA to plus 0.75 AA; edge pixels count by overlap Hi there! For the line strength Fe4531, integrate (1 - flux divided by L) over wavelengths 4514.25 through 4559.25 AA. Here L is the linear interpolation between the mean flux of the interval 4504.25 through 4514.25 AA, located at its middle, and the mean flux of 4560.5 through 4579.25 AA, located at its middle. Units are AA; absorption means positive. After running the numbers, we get 5.7 AA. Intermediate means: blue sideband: 280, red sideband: 282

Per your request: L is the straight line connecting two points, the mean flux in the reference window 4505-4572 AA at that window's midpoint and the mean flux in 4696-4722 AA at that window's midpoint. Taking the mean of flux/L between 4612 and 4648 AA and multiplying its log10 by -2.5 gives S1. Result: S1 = -0.042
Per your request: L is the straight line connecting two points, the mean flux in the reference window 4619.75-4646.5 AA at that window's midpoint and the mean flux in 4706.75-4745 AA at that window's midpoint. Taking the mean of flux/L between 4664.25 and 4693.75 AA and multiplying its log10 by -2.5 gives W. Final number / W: 0.042 mag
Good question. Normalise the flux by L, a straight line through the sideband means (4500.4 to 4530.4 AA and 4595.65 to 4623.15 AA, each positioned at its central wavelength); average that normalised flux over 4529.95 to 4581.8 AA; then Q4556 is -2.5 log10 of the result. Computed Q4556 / 0.06 mag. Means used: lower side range 266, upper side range 272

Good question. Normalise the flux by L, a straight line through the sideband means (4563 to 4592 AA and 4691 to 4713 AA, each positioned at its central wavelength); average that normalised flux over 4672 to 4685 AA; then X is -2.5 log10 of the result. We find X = 0.00 mag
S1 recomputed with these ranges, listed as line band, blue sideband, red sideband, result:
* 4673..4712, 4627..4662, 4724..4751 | 0.03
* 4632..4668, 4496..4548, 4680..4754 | -0.02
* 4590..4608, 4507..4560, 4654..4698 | -0.05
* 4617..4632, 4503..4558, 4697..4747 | -0.06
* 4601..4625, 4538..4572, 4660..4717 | -0.05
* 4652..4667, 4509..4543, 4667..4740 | -0.05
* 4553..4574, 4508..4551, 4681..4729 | -0.09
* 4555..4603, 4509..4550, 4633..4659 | -0.08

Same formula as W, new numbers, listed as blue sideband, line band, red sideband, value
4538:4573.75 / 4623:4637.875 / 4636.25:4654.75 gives -0.05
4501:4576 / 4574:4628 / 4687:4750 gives -0.03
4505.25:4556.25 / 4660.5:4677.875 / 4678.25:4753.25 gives 0.02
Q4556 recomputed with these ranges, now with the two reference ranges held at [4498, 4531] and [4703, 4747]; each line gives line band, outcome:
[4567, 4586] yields -0.08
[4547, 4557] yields 0.11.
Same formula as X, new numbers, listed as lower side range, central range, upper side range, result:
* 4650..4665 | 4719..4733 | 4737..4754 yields 0.09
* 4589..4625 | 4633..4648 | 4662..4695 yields 0.00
